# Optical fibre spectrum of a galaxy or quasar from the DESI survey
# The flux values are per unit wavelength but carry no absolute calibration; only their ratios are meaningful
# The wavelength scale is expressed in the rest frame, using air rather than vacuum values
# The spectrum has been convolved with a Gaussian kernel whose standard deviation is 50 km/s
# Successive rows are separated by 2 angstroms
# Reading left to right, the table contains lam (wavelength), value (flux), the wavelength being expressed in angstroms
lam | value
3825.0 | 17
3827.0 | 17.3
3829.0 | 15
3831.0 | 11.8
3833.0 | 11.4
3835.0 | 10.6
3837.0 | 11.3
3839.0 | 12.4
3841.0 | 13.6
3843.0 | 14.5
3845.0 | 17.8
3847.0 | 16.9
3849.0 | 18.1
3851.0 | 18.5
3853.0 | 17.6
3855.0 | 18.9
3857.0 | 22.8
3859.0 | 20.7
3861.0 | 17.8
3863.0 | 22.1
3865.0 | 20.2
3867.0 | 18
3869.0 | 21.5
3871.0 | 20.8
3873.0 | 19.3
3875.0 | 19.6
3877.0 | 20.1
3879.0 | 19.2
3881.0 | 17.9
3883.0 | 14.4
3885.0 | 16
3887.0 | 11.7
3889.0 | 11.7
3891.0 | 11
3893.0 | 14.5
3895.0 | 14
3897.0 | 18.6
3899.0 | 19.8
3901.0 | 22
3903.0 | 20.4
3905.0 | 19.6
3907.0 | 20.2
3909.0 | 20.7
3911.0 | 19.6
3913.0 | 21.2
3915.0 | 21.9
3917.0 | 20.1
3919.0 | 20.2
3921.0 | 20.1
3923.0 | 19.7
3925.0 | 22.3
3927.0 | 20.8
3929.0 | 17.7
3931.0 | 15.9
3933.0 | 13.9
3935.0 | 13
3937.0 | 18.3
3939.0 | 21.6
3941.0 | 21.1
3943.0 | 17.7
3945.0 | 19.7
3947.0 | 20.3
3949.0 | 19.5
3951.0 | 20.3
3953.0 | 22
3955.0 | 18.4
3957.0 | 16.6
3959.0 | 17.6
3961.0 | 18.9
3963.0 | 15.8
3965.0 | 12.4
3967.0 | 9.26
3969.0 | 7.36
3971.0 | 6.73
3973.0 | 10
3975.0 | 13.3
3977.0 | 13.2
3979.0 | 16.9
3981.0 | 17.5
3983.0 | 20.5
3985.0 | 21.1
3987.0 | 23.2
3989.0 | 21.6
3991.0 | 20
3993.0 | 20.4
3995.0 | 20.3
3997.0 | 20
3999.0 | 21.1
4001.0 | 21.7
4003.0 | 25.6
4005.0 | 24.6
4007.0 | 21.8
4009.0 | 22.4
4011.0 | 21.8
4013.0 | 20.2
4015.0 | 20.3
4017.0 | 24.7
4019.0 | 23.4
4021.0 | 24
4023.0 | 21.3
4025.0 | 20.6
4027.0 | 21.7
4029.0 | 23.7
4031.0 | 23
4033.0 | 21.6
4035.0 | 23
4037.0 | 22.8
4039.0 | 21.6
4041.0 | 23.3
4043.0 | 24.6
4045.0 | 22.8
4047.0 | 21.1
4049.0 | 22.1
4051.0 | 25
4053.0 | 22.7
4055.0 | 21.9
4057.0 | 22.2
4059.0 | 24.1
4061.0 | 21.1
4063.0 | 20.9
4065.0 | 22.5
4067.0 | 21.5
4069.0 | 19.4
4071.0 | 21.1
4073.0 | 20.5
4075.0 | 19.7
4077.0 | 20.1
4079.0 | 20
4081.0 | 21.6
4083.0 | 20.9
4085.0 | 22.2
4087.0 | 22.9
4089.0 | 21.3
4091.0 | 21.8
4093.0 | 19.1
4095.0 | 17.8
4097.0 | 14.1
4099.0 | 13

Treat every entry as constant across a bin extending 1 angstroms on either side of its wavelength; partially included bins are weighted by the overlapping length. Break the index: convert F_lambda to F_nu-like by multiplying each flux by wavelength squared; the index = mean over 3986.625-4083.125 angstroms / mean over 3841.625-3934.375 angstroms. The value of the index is 1.28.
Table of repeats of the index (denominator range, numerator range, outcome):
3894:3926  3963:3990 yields 0.77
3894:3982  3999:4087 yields 1.32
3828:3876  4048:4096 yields 1.39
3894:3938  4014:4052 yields 1.26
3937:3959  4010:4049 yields 1.19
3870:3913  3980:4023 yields 1.29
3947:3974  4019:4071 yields 1.54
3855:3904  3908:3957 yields 1.10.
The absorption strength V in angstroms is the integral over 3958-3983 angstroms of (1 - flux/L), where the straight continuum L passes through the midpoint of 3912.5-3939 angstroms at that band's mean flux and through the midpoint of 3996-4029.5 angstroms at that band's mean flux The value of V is 8.6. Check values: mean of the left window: 18.9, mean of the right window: 22.3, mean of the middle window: 13.5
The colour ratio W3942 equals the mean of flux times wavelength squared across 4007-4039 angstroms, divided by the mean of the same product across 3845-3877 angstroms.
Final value 1.24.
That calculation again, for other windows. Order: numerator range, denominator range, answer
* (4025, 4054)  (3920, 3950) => 1.27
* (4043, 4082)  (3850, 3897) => 1.34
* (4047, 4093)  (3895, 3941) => 1.20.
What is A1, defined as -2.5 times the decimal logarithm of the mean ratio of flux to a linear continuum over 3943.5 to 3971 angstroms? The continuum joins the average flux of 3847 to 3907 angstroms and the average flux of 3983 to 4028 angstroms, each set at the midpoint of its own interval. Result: 0.24 mag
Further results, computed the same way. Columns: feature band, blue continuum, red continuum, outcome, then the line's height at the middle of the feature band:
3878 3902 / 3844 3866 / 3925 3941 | 0.17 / 18.6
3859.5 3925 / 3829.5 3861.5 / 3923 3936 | -0.12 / 16.8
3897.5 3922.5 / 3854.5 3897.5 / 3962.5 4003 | -0.17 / 17.5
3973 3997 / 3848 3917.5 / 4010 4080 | 0.12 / 20.7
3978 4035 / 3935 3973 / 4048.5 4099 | -0.17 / 18.5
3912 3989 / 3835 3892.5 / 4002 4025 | 0.15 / 20.3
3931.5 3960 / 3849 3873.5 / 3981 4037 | 0.14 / 21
